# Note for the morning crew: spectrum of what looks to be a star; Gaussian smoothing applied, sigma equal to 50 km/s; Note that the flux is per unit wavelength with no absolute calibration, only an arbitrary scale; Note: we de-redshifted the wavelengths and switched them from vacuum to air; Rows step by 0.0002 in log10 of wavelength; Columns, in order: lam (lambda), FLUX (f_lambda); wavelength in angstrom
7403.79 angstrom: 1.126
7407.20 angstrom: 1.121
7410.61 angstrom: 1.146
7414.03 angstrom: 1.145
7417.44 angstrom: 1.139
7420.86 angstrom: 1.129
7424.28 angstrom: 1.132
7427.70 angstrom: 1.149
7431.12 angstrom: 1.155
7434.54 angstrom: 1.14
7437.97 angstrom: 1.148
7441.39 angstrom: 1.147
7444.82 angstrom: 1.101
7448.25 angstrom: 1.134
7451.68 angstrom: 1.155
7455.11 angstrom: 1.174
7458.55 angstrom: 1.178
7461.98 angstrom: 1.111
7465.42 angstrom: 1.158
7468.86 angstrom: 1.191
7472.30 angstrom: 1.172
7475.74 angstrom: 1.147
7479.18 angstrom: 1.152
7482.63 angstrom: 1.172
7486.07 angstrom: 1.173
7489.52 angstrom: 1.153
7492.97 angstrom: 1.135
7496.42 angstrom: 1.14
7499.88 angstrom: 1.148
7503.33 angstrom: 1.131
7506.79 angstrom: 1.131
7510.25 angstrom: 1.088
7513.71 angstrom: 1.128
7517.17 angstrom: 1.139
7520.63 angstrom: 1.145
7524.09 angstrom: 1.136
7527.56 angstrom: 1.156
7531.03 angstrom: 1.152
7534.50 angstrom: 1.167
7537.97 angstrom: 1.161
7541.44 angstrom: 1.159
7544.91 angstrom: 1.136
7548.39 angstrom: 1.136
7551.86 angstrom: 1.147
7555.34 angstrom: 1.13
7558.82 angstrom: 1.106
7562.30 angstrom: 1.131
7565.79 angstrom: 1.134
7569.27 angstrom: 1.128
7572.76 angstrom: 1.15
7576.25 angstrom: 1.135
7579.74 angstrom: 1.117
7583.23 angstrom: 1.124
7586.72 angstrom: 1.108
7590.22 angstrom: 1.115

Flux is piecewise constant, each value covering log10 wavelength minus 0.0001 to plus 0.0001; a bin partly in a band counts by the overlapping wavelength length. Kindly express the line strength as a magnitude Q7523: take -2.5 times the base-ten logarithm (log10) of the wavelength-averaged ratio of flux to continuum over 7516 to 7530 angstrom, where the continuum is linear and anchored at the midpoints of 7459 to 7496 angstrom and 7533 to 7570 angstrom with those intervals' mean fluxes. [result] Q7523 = 0.002 mag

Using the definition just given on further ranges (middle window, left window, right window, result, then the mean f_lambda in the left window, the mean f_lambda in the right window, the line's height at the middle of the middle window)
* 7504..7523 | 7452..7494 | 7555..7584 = 0.02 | 1.16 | 1.13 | 1.15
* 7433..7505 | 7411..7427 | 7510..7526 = -0.02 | 1.14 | 1.13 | 1.13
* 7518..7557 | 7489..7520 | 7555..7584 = -0.02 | 1.13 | 1.13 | 1.13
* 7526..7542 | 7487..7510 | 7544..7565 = -0.02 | 1.14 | 1.13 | 1.13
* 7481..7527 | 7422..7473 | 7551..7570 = 0.00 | 1.15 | 1.13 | 1.14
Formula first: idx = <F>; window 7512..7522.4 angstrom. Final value 1.14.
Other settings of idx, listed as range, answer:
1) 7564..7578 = 1.14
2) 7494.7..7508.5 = 1.14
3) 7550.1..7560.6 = 1.13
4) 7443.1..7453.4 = 1.13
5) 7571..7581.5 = 1.13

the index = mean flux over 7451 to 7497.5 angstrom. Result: 1.16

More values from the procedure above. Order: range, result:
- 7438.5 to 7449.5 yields 1.13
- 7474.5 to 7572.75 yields 1.14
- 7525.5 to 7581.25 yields 1.14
